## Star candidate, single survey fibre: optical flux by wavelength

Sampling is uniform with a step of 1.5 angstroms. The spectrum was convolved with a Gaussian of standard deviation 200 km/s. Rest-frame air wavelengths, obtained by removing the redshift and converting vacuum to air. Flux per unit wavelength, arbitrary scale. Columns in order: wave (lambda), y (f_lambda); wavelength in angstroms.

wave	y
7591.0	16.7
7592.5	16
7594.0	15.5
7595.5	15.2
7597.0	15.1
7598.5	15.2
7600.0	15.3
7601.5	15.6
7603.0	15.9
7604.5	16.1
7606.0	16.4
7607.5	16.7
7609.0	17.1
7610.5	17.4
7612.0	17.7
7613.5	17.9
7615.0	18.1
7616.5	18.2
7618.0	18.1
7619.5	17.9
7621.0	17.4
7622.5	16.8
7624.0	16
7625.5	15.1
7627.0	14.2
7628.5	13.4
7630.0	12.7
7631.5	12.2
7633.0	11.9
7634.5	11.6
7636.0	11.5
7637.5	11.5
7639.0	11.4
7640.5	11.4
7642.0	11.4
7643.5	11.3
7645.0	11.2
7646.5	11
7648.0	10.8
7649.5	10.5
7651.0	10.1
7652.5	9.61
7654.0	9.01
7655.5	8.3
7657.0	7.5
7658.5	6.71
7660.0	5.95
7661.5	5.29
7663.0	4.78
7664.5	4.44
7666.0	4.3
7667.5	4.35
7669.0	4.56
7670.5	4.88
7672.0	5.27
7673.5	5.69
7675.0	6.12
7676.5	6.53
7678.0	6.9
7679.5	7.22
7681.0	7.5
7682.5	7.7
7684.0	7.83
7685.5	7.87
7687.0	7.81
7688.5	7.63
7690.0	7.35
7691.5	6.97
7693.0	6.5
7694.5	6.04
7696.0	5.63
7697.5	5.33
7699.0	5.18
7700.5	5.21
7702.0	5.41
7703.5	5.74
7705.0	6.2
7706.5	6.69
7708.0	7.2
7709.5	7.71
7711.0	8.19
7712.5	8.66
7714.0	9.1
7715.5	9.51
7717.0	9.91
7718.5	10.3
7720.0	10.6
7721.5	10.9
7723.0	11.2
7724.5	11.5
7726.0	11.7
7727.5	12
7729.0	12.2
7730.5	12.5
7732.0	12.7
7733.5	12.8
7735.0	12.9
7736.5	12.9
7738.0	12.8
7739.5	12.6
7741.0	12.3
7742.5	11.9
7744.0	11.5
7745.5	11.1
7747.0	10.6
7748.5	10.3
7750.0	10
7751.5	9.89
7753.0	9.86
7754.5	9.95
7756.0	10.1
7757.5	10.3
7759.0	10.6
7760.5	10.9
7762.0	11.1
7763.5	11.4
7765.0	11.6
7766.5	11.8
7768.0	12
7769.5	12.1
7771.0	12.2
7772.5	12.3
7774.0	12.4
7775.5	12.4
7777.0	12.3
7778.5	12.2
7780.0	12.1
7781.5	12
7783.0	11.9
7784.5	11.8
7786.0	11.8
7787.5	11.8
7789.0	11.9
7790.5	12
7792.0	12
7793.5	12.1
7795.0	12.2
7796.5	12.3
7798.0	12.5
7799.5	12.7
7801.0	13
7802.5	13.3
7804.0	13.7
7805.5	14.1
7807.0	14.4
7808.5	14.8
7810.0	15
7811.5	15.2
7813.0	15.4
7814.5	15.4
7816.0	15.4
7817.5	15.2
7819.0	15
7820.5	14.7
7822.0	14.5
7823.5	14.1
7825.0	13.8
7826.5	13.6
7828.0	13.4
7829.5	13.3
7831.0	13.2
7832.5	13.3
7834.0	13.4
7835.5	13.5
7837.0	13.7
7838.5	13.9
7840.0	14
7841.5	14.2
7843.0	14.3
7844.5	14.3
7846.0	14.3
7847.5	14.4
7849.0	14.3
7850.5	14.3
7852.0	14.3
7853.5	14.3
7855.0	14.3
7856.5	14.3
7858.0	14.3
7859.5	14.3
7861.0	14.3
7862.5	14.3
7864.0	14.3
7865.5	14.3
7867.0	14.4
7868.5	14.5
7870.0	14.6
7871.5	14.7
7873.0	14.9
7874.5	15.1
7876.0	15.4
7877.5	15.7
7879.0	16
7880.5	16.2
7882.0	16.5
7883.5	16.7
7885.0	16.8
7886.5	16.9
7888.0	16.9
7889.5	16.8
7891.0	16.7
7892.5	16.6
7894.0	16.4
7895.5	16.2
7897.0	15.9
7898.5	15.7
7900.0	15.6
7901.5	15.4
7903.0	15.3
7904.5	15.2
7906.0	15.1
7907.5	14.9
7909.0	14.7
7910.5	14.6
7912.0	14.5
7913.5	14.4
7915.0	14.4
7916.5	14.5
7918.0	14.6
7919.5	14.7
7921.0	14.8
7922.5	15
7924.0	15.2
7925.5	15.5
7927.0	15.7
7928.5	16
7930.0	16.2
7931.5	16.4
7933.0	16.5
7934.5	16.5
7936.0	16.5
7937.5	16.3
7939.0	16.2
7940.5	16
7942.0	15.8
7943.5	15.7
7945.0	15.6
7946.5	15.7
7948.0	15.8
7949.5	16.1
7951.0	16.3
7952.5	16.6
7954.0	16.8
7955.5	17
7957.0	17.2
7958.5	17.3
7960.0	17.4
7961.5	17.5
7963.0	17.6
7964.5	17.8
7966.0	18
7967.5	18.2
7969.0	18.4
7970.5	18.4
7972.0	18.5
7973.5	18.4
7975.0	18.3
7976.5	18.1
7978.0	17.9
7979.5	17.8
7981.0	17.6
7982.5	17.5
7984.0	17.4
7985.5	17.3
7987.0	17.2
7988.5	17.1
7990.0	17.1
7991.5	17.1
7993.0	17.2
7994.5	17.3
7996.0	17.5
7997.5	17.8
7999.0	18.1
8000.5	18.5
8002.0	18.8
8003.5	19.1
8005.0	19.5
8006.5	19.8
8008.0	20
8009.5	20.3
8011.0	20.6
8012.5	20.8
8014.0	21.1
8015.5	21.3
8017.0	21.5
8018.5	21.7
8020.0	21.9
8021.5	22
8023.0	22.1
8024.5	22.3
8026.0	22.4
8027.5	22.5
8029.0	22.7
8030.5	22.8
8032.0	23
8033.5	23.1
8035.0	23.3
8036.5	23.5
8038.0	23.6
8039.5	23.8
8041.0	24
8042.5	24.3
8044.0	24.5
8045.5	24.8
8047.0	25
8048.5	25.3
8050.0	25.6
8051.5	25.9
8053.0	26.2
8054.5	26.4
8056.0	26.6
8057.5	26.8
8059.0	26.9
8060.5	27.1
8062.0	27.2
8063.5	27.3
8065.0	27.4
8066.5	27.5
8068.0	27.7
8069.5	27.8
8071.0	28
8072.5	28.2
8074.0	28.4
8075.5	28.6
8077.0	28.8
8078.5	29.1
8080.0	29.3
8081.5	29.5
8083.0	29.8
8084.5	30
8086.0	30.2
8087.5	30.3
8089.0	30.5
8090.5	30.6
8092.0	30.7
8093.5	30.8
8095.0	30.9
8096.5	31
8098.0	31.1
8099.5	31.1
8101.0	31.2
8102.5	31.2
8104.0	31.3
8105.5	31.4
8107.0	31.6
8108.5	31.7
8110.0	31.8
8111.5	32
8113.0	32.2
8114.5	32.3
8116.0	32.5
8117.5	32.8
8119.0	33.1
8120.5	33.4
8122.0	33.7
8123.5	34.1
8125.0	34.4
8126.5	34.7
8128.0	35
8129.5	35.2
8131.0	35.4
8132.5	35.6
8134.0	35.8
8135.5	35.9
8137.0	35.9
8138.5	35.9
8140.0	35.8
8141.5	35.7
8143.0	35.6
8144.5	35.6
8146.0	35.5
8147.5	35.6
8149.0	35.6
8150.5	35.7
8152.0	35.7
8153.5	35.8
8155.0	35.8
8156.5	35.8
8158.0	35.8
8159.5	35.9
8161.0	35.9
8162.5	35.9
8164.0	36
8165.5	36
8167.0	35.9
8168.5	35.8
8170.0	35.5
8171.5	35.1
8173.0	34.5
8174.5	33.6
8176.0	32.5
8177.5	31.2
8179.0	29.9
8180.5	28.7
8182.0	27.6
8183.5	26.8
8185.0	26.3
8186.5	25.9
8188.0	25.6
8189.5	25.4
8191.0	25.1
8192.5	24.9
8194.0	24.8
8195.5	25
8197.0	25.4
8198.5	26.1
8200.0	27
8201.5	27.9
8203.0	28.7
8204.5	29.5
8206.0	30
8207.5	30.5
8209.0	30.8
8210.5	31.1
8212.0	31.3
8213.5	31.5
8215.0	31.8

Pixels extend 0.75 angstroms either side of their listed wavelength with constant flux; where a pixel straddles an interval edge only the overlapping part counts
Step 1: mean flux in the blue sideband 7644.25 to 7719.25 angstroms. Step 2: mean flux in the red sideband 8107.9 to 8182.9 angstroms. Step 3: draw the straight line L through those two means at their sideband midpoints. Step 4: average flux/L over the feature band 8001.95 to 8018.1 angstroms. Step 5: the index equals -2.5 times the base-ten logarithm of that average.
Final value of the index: 0.28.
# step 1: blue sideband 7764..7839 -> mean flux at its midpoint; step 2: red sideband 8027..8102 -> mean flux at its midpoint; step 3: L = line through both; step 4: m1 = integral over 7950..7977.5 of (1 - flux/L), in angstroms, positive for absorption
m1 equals 5.30 angstroms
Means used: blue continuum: 13.2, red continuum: 27.2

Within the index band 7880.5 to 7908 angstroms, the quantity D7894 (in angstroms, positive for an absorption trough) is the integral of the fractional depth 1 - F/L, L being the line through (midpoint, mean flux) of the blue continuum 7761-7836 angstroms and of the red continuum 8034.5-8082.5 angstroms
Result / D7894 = 2.90 angstroms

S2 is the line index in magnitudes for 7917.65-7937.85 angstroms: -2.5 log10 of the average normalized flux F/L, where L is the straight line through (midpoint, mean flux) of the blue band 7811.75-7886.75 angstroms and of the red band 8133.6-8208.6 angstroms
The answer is 0.20 mag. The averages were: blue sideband 14.6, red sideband 32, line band 15.7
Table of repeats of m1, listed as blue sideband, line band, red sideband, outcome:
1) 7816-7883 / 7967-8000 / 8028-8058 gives 5.64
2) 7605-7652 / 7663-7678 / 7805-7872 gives 9.50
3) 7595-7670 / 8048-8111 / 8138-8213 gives -1.53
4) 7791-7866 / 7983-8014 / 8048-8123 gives 7.49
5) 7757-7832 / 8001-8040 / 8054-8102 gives 6.23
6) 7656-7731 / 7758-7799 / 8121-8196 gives 0.68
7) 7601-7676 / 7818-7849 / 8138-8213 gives 8.13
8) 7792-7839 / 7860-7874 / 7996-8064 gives 1.33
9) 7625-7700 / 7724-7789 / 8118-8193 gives 7.06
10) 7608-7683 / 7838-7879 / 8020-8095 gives 9.52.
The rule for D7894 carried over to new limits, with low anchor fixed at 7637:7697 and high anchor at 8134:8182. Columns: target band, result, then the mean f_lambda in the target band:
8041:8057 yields 1.9 angstroms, 25.4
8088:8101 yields 0.2 angstroms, 30.8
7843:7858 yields 3.0 angstroms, 14.3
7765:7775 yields 0.9 angstroms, 12.1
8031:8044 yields 2.1 angstroms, 23.6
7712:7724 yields 0.5 angstroms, 10.1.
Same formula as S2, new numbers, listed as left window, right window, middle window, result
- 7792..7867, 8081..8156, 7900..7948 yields 0.30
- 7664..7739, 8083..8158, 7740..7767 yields 0.04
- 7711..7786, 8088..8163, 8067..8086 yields 0.07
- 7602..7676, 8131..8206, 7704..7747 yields 0.37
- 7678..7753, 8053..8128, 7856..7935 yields 0.24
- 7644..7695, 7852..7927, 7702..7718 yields 0.12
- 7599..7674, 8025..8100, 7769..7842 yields 0.32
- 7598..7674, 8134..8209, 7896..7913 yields 0.40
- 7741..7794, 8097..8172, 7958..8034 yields 0.31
